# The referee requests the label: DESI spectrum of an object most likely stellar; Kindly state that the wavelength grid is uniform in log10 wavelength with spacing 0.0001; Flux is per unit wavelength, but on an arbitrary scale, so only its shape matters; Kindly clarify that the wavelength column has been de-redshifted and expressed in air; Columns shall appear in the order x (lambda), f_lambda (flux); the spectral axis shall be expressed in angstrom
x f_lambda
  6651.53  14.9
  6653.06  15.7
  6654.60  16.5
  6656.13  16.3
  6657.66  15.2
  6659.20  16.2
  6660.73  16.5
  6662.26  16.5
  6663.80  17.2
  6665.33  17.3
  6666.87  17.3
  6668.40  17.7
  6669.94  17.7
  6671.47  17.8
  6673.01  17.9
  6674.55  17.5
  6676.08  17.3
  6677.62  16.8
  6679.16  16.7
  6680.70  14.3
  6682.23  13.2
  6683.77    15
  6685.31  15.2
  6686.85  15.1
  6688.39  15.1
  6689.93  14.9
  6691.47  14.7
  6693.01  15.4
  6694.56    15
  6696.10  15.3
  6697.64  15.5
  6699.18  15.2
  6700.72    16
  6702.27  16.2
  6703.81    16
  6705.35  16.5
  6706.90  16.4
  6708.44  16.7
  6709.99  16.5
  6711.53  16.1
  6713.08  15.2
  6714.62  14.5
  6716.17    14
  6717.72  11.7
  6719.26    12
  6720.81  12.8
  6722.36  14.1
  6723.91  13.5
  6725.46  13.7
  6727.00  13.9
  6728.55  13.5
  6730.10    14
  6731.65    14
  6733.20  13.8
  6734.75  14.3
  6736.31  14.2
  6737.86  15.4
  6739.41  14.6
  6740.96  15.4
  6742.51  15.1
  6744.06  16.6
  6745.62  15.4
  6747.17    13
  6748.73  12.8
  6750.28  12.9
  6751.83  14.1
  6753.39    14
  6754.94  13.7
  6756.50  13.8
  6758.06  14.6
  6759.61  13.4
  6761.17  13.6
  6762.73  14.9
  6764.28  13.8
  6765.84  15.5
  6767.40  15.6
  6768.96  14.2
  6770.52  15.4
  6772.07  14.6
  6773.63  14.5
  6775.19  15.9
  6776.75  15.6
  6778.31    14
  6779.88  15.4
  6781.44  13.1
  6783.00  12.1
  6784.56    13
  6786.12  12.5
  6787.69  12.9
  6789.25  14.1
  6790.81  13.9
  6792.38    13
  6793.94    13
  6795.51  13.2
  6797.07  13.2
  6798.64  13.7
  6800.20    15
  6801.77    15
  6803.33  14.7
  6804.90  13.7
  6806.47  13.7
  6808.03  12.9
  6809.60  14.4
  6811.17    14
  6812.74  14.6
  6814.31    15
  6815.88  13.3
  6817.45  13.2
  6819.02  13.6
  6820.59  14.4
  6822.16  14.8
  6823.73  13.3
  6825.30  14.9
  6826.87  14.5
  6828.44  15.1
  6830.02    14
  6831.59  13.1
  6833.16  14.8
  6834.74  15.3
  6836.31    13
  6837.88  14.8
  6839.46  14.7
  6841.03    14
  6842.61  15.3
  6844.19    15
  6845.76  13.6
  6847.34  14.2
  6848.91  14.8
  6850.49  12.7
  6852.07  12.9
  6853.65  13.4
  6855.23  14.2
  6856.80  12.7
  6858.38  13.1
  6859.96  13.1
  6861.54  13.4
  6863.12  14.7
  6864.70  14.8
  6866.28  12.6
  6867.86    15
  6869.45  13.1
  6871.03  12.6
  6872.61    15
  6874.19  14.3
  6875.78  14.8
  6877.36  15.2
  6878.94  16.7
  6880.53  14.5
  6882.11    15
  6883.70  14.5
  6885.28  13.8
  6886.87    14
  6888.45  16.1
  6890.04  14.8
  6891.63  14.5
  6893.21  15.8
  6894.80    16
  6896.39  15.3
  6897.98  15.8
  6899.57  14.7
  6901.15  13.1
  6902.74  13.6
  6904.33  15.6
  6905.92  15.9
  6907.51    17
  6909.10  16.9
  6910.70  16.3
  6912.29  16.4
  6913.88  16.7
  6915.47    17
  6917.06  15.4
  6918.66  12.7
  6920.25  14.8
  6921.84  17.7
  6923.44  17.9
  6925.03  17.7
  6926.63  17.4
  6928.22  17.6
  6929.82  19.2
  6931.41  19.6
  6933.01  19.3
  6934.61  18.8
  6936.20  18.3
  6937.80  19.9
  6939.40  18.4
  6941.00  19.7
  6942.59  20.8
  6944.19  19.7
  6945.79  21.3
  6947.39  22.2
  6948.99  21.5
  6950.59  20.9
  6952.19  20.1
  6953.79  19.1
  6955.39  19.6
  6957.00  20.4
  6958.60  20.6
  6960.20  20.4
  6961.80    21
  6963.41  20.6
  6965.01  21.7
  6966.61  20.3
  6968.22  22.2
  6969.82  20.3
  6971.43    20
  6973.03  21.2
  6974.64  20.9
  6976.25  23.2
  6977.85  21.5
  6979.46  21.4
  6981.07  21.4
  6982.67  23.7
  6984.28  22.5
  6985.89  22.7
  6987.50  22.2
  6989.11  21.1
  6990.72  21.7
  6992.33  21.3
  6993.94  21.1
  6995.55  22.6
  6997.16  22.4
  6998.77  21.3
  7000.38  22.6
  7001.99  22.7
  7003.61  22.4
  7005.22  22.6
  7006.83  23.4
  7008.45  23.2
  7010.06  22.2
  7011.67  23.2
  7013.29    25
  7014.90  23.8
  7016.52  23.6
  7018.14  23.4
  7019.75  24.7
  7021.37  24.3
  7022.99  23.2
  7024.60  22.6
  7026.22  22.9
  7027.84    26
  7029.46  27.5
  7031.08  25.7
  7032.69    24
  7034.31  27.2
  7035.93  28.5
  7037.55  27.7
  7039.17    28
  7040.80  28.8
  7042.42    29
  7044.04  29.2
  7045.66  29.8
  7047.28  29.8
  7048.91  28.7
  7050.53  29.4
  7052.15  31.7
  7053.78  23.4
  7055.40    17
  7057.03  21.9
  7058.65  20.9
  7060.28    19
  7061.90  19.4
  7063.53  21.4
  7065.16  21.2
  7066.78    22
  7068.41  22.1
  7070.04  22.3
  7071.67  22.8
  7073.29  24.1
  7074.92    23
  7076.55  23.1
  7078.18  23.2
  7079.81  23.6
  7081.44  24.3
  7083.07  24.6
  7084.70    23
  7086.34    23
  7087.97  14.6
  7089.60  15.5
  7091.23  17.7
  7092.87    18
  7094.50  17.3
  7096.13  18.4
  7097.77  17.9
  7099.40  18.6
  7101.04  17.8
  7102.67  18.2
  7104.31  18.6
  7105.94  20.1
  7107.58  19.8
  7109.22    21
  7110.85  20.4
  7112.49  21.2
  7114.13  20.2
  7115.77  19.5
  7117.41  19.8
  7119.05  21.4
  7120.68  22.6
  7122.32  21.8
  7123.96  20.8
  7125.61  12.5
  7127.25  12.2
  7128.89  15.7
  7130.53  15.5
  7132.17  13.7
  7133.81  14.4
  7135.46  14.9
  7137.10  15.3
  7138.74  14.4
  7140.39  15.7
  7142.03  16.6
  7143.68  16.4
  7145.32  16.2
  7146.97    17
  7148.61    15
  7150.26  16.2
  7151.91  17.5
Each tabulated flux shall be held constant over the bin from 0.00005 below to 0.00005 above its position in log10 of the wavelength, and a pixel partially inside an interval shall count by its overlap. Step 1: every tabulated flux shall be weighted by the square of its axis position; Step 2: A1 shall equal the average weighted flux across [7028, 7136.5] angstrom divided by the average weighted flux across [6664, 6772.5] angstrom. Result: 1.60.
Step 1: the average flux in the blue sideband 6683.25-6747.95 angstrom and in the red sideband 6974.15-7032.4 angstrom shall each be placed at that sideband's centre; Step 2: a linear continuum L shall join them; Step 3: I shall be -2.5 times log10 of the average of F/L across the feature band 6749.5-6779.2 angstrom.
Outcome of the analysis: 0.125 mag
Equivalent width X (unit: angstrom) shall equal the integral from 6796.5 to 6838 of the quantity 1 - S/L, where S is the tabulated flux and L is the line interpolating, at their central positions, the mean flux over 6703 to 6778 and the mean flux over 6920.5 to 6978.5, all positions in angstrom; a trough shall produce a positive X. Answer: 5.9 angstrom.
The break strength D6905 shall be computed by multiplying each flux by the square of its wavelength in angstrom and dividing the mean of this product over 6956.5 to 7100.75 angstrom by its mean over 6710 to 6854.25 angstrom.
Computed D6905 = 1.7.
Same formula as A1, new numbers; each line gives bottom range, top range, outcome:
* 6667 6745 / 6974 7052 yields 1.75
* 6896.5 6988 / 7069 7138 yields 1.06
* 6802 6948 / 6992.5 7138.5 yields 1.50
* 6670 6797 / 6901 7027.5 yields 1.49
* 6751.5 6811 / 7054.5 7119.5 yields 1.59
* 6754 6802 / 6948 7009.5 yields 1.62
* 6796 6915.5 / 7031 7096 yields 1.73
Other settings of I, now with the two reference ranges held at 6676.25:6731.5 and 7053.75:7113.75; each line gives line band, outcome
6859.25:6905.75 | 0.200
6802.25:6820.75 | 0.180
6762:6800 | 0.142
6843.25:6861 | 0.246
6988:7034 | -0.195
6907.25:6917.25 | 0.088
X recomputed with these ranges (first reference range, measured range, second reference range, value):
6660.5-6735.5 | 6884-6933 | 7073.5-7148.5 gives 3.0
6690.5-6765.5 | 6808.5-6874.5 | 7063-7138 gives 8.3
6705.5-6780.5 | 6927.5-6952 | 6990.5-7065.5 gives 1.7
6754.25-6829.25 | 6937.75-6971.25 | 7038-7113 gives -3.1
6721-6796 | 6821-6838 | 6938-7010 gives 2.3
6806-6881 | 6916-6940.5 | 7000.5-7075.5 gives 1.3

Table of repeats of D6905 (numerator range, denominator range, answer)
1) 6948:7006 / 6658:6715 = 1.45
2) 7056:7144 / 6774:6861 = 1.50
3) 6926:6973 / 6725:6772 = 1.49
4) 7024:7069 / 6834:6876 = 1.91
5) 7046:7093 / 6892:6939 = 1.42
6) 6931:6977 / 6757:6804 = 1.52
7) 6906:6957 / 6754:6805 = 1.36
